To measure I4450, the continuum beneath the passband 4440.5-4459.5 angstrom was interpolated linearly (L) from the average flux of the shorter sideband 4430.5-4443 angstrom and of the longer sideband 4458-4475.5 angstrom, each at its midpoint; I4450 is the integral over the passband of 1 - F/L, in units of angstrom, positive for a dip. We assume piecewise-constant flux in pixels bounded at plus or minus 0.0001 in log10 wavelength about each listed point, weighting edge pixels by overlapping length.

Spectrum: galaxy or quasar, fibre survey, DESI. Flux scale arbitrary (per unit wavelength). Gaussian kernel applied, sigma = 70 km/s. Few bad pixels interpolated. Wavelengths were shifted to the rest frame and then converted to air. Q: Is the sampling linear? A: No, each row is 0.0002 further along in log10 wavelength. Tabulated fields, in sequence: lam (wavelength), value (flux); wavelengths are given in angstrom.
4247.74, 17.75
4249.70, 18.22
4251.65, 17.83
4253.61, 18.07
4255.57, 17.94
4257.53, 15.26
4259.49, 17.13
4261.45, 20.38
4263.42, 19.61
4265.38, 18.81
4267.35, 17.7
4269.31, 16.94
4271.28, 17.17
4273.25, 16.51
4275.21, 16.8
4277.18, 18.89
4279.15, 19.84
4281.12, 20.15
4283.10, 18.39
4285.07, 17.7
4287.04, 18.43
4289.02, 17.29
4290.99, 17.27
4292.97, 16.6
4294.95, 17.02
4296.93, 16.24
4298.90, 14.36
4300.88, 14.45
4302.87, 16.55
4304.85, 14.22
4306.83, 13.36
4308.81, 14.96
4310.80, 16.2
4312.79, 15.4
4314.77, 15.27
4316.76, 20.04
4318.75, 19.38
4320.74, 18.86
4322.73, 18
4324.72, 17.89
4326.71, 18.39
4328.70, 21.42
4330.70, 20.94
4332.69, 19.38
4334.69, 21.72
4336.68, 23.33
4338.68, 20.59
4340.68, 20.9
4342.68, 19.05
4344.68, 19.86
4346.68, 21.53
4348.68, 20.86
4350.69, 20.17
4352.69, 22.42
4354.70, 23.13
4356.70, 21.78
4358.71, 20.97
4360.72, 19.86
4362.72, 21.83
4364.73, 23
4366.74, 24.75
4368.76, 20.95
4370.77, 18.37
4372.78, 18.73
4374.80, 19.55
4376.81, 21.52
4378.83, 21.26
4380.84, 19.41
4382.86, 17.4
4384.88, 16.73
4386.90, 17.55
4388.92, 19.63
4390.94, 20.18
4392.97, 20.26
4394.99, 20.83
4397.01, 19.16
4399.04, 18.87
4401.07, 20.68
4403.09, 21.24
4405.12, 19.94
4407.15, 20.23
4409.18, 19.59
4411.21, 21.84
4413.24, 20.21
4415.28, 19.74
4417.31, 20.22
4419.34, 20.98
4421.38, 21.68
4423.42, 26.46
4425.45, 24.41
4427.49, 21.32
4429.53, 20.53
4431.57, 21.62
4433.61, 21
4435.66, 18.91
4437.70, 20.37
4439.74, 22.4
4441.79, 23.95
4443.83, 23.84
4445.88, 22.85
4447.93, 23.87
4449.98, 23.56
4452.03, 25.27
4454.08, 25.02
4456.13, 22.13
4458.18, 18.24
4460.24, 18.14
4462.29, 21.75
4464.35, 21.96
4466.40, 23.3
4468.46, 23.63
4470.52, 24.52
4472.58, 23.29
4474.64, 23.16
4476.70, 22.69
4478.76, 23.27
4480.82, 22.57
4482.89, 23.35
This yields -1.2 angstrom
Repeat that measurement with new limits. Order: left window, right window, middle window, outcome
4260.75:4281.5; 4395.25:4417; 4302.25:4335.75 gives 2.2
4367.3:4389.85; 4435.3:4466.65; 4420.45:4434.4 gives -0.8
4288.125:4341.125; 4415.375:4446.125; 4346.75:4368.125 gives -2.8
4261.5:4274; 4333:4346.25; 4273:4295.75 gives 0.8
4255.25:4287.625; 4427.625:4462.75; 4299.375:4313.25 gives 2.9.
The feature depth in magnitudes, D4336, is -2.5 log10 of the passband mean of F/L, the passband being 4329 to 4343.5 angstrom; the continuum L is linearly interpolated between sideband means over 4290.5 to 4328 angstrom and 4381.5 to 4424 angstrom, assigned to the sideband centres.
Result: -0.19 mag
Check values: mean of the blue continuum 16.6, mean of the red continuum 20.1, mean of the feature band 20.9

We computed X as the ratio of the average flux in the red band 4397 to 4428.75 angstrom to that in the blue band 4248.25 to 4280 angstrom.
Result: 1.2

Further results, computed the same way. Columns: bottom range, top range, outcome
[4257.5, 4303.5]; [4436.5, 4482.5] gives 1.30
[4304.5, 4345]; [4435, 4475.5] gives 1.21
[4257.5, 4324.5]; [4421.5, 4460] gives 1.30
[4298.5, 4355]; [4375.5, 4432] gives 1.09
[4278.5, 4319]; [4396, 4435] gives 1.26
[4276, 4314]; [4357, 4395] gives 1.21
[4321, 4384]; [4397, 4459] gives 1.05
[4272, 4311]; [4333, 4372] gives 1.27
